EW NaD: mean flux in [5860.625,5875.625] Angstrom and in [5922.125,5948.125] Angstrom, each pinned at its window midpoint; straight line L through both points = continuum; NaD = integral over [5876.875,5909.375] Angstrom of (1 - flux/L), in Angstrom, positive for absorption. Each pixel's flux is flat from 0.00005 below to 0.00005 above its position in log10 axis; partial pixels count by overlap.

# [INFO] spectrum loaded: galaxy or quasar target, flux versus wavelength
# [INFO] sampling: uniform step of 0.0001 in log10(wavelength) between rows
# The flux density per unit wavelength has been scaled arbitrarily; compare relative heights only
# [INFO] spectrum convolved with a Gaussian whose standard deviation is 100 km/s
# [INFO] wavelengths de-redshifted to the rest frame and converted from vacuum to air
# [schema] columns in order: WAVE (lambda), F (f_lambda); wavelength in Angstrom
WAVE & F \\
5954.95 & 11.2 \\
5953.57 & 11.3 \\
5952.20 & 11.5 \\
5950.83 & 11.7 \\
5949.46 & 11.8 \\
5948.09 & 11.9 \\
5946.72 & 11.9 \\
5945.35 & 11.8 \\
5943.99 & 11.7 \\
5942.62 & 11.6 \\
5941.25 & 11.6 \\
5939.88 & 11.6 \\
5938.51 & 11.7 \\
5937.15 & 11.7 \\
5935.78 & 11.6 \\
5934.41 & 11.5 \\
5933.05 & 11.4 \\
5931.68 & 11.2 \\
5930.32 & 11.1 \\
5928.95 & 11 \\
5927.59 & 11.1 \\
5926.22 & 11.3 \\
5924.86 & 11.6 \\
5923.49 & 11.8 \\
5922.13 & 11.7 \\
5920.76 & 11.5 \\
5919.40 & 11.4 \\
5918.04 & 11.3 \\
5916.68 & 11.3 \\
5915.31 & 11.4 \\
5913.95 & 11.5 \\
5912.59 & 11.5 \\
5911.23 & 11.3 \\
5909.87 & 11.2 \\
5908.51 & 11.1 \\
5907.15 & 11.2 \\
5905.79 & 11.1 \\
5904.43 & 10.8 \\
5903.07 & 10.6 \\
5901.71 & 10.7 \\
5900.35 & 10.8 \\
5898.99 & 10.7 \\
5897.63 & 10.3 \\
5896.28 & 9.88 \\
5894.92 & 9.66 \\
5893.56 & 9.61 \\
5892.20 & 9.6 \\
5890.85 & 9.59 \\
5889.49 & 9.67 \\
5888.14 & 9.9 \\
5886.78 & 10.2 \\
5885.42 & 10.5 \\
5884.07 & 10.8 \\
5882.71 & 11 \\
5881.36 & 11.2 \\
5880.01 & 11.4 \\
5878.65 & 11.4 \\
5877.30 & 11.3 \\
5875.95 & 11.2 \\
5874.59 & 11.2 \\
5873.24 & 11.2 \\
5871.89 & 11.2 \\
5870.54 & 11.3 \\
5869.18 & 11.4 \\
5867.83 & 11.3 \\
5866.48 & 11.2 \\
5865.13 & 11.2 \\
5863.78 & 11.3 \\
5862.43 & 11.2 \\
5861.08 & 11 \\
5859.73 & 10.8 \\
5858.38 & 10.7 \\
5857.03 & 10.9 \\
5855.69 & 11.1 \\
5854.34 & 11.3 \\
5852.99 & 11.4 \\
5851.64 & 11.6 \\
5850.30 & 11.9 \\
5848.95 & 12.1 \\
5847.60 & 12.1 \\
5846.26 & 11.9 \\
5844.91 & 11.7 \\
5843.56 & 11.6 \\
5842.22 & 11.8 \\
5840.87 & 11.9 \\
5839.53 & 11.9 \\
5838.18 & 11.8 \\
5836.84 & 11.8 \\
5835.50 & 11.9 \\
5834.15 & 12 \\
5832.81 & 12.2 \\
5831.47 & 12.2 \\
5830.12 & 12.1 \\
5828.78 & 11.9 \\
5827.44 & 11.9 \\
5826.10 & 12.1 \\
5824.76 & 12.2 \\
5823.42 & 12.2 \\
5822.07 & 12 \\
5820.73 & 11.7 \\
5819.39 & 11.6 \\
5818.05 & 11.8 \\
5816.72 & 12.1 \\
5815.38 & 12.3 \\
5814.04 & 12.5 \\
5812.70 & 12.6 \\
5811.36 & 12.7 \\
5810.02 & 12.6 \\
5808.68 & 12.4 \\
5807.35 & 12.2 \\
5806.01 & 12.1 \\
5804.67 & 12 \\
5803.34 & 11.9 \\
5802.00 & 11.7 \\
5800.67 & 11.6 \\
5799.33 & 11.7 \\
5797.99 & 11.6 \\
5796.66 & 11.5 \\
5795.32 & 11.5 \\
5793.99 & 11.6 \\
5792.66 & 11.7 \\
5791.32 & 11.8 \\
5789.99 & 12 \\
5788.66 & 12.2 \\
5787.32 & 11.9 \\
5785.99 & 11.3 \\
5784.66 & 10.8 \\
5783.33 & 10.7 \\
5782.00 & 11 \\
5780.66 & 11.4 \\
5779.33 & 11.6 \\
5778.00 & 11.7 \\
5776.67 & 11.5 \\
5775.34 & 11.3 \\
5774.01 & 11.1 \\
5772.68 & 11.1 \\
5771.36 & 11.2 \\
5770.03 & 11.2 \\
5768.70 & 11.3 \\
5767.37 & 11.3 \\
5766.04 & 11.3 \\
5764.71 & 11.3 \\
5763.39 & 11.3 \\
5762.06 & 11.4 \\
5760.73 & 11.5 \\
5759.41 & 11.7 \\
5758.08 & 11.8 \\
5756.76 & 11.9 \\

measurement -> 2.3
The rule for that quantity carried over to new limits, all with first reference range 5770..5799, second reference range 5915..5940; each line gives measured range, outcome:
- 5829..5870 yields -0.5 Angstrom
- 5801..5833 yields -1.9 Angstrom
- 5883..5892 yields 1.0 Angstrom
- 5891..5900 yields 1.2 Angstrom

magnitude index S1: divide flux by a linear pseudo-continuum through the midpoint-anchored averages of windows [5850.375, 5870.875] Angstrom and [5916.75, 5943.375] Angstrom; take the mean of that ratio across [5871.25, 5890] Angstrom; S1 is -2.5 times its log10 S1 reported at 0.04 mag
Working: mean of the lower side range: 11.2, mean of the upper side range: 11.5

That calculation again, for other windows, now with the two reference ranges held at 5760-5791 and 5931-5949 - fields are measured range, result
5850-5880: 0.03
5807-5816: -0.10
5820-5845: -0.04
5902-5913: 0.05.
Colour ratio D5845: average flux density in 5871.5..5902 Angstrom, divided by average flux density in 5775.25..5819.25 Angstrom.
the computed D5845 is 0.9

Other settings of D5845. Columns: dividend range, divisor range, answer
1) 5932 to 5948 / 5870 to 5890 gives 1.07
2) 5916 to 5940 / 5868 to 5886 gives 1.02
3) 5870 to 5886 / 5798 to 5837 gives 0.92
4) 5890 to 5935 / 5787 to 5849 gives 0.92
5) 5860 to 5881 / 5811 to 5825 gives 0.93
